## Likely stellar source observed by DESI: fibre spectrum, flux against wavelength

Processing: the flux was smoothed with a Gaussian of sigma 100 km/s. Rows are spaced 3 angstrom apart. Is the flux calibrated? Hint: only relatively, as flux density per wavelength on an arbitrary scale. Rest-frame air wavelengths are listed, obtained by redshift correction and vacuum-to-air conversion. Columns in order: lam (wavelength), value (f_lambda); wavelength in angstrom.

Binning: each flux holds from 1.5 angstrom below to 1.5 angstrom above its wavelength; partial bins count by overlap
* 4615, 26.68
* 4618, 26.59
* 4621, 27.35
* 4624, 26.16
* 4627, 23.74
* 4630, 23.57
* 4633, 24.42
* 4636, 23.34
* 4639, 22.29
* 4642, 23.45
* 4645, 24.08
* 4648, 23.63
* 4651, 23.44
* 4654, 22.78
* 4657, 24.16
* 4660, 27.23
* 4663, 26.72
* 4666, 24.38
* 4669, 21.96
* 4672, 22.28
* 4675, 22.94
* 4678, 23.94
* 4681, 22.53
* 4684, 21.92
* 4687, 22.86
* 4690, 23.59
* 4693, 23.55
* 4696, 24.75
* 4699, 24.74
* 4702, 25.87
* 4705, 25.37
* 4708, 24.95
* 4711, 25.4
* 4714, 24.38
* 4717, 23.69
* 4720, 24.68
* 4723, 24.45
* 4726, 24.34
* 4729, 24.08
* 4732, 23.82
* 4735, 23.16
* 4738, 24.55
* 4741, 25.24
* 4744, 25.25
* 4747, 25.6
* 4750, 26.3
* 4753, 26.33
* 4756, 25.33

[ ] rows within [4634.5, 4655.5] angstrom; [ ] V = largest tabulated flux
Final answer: 24.08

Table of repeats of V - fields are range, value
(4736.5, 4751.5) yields 26.3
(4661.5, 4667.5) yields 26.72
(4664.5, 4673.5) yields 24.38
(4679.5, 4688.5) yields 22.86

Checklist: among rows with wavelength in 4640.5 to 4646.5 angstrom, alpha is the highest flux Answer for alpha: 24.08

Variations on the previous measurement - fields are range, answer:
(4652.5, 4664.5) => 27.23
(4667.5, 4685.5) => 23.94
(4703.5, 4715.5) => 25.4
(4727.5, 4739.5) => 24.55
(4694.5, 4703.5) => 25.87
